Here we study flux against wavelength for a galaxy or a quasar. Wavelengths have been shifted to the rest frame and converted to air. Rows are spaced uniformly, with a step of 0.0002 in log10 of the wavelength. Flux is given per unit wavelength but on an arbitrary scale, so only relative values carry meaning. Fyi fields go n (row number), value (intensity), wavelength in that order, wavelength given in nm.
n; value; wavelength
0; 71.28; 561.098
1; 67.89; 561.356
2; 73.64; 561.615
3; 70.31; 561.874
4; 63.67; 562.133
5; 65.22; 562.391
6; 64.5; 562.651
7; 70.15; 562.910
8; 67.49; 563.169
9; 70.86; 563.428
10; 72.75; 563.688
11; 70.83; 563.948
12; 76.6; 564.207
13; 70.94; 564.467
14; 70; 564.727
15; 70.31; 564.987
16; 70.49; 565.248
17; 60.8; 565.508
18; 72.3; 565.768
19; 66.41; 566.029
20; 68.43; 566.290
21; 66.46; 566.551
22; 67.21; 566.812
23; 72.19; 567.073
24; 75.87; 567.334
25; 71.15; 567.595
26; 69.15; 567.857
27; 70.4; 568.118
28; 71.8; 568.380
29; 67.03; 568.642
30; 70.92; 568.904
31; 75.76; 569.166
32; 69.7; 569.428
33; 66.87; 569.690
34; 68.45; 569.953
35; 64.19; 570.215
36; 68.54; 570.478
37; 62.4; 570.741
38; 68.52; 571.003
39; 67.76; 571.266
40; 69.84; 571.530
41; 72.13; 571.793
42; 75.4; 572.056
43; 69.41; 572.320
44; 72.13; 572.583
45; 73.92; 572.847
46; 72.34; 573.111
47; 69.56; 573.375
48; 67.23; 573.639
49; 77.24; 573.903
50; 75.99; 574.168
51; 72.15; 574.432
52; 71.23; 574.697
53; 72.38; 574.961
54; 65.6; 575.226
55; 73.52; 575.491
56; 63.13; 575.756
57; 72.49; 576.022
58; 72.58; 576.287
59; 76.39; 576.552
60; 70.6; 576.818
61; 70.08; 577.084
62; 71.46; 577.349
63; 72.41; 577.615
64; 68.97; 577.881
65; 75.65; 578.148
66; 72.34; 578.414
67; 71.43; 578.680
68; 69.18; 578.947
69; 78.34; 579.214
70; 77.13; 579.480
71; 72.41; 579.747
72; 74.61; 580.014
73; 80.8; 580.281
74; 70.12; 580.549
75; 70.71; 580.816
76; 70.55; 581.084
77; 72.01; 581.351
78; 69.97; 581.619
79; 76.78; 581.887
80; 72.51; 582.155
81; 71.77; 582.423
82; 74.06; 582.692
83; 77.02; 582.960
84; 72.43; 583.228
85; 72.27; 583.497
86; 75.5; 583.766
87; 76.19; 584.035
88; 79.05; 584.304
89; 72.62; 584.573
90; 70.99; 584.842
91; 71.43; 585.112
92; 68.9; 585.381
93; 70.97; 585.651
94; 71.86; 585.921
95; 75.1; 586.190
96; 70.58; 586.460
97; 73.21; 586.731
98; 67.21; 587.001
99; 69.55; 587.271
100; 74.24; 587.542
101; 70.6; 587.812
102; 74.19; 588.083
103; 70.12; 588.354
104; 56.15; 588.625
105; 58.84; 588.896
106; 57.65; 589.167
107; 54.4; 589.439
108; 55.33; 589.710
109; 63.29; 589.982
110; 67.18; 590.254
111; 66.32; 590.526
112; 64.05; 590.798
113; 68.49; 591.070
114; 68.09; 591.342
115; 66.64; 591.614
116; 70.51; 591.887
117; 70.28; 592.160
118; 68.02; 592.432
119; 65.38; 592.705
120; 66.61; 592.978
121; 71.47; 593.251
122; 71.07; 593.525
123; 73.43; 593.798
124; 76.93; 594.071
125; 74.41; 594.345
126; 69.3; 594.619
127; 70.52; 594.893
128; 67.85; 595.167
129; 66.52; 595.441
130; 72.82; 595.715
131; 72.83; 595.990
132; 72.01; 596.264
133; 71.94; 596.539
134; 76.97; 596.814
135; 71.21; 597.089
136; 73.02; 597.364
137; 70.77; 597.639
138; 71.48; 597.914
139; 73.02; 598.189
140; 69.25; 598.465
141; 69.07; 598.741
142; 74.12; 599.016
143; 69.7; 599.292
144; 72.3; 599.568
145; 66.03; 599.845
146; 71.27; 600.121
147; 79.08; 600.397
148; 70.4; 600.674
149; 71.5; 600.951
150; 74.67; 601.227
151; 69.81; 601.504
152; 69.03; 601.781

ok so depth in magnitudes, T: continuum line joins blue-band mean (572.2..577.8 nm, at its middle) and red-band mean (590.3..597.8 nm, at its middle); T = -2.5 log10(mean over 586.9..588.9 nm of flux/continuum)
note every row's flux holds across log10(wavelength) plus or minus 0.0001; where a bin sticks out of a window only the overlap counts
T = 0.04 mag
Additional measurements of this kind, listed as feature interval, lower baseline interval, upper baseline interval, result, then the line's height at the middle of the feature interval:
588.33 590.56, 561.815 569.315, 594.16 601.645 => 0.178 mag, 71.1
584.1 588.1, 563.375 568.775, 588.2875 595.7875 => -0.070 mag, 67.5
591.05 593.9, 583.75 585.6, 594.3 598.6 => 0.046 mag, 72.1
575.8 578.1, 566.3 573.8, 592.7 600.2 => -0.022 mag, 70.2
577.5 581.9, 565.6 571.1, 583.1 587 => -0.022 mag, 71.6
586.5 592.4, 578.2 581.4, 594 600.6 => 0.100 mag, 72.5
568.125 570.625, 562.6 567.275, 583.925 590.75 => 0.001 mag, 69.3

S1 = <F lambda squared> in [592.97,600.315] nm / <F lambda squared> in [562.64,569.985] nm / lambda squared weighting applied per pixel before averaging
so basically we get 1.1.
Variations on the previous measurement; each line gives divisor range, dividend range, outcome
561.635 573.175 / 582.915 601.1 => 1.09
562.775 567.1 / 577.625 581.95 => 1.11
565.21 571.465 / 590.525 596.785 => 1.11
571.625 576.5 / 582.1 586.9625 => 1.06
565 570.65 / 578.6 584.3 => 1.12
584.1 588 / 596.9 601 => 1.04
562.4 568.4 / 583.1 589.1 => 1.09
